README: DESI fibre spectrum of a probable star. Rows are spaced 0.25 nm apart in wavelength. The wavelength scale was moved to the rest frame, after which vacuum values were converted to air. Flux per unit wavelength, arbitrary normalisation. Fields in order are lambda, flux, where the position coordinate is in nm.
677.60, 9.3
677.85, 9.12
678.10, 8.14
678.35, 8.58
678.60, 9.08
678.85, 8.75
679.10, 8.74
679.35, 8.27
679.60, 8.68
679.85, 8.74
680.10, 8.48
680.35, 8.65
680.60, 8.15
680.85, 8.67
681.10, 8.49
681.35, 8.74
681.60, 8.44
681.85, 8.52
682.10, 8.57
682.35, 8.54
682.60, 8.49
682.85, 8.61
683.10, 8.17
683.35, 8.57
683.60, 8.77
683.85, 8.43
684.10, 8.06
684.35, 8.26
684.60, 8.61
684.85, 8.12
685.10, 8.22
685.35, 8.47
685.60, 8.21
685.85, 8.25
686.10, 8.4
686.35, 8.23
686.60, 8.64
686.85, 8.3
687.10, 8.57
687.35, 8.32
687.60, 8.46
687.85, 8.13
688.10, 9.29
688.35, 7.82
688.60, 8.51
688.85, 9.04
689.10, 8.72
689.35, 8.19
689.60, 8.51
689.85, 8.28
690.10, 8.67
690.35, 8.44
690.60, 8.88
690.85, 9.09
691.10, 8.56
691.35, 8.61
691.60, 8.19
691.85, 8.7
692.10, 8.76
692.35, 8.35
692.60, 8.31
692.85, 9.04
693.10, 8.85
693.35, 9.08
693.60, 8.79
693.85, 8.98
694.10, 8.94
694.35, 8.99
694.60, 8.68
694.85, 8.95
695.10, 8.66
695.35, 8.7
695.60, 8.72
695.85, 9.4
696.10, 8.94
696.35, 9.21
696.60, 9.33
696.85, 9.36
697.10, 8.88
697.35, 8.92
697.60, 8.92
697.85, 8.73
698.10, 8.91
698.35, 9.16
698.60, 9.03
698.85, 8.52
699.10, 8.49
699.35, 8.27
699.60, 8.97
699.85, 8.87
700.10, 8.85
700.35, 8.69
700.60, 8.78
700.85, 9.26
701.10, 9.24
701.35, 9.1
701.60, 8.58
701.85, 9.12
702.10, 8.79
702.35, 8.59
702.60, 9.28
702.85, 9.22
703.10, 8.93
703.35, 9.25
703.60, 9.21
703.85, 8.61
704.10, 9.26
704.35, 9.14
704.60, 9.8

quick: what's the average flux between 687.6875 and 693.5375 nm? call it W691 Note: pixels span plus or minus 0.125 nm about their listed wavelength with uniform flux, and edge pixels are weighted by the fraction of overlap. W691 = 8.61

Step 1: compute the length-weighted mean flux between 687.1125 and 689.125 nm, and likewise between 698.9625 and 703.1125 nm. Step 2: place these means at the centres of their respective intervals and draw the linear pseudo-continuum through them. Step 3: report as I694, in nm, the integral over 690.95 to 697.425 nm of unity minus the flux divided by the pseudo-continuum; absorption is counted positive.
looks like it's -0.11 nm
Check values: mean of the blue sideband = 8.53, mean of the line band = 8.84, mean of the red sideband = 8.88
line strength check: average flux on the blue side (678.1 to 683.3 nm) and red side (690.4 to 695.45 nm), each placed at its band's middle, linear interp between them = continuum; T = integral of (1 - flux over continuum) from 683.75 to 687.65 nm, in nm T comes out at 0.13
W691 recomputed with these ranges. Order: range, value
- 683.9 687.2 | 8.33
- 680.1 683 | 8.53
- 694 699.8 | 8.9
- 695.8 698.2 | 9.05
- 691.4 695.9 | 8.77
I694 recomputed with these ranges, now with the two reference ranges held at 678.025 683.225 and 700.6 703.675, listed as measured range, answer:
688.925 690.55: 0.047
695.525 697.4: -0.043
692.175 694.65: 0.010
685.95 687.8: 0.061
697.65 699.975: 0.047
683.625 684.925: 0.044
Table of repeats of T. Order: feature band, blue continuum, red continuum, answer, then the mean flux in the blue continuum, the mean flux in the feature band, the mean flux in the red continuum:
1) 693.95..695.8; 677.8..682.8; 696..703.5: 0.00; 8.58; 8.83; 8.94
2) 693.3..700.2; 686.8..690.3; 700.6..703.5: -0.07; 8.49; 8.9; 9.02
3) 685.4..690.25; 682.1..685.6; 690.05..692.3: 0.05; 8.41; 8.45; 8.64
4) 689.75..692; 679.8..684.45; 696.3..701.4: 0.03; 8.49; 8.61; 8.92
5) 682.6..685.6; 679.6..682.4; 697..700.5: 0.07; 8.55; 8.39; 8.8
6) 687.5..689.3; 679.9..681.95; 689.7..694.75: 0.02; 8.53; 8.55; 8.71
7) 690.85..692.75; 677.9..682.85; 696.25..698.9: 0.07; 8.57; 8.54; 9.01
